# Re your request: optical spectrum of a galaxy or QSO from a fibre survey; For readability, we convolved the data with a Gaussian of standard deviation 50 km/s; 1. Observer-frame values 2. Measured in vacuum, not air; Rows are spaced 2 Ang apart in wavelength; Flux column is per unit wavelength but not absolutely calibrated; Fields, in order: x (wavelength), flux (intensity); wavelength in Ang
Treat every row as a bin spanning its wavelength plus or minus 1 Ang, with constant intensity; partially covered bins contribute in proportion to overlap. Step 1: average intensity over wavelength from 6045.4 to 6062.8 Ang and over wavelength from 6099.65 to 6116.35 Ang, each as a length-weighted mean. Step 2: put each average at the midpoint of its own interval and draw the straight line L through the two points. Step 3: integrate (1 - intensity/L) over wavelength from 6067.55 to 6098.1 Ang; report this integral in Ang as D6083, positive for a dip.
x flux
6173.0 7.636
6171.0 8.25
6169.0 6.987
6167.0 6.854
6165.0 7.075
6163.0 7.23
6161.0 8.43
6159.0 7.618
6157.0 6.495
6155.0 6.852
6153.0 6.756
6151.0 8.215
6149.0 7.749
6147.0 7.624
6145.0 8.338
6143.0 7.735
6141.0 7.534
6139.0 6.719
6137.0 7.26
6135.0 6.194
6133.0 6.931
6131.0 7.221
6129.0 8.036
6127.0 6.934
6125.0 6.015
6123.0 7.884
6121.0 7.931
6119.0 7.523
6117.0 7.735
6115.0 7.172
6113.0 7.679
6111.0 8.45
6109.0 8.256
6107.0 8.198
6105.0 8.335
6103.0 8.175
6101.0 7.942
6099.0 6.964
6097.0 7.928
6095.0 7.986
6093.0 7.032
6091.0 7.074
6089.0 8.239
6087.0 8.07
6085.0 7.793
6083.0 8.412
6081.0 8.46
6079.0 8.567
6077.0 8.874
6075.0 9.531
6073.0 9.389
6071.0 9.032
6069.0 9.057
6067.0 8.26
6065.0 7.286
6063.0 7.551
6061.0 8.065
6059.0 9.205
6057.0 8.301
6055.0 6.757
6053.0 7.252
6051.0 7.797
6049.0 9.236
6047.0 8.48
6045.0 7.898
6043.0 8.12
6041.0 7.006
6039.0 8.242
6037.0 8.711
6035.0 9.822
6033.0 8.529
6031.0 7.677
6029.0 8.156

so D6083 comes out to -1.2 Ang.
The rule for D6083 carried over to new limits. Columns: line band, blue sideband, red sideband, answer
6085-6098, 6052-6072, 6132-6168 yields 0.16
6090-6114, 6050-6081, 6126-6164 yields 0.14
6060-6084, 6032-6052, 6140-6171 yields -1.19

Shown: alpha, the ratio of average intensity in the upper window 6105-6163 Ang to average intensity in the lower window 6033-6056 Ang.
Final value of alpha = 0.92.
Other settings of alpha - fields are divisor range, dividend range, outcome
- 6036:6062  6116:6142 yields 0.89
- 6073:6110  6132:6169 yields 0.90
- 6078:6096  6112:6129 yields 0.93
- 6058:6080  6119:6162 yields 0.85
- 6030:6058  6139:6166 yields 0.92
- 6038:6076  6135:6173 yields 0.90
